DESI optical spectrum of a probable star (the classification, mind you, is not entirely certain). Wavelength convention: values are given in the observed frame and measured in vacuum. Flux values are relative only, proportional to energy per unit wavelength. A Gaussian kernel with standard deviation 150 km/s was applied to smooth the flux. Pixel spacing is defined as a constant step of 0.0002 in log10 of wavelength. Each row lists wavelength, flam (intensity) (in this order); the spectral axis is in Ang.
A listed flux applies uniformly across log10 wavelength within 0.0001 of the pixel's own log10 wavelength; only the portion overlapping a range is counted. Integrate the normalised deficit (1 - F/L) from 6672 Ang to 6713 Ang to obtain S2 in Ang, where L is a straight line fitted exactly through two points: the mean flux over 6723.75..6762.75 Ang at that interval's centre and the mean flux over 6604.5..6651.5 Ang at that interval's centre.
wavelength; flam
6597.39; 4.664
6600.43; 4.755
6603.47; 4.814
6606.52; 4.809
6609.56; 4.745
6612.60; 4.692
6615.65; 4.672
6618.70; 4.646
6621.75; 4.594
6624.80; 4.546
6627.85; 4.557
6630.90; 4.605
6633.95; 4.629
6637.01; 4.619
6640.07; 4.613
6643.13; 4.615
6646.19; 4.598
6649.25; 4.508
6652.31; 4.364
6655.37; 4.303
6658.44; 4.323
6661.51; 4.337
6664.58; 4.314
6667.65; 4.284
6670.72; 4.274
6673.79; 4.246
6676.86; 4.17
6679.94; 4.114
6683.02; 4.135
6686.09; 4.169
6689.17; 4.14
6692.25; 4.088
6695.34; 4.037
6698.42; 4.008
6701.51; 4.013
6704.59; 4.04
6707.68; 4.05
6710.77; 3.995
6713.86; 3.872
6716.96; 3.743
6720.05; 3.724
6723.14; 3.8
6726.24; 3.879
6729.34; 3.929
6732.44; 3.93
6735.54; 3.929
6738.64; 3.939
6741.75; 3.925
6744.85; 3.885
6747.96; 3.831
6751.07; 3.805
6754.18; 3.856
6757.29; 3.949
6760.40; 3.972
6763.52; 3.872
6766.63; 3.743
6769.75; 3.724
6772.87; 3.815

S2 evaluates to 1.3 Ang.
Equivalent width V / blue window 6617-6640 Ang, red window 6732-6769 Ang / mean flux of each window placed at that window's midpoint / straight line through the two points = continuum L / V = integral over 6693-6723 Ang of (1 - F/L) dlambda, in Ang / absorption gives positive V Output 1.4 Ang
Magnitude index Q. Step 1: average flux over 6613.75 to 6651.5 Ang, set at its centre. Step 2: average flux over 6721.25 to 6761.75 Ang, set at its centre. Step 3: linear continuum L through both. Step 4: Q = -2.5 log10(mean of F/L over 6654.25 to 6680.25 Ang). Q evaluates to 0.03 mag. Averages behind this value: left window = 4.6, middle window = 4.27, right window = 3.89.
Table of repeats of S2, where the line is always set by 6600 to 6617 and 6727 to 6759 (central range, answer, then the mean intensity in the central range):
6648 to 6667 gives 0.36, 4.35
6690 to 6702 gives 0.43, 4.04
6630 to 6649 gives -0.23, 4.61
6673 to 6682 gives 0.30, 4.17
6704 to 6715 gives 0.32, 3.99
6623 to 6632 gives 0.11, 4.57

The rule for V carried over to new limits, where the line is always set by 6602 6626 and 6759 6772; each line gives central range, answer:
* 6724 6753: 0.6 Ang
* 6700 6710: 0.3 Ang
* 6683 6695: 0.4 Ang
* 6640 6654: -0.1 Ang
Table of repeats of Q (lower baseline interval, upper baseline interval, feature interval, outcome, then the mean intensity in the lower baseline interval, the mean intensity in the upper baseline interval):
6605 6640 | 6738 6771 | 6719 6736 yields 0.043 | 4.65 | 3.86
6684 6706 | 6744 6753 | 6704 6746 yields 0.011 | 4.07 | 3.84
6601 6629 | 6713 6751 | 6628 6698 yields 0.002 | 4.68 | 3.86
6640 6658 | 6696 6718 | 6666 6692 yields 0.007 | 4.48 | 3.97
